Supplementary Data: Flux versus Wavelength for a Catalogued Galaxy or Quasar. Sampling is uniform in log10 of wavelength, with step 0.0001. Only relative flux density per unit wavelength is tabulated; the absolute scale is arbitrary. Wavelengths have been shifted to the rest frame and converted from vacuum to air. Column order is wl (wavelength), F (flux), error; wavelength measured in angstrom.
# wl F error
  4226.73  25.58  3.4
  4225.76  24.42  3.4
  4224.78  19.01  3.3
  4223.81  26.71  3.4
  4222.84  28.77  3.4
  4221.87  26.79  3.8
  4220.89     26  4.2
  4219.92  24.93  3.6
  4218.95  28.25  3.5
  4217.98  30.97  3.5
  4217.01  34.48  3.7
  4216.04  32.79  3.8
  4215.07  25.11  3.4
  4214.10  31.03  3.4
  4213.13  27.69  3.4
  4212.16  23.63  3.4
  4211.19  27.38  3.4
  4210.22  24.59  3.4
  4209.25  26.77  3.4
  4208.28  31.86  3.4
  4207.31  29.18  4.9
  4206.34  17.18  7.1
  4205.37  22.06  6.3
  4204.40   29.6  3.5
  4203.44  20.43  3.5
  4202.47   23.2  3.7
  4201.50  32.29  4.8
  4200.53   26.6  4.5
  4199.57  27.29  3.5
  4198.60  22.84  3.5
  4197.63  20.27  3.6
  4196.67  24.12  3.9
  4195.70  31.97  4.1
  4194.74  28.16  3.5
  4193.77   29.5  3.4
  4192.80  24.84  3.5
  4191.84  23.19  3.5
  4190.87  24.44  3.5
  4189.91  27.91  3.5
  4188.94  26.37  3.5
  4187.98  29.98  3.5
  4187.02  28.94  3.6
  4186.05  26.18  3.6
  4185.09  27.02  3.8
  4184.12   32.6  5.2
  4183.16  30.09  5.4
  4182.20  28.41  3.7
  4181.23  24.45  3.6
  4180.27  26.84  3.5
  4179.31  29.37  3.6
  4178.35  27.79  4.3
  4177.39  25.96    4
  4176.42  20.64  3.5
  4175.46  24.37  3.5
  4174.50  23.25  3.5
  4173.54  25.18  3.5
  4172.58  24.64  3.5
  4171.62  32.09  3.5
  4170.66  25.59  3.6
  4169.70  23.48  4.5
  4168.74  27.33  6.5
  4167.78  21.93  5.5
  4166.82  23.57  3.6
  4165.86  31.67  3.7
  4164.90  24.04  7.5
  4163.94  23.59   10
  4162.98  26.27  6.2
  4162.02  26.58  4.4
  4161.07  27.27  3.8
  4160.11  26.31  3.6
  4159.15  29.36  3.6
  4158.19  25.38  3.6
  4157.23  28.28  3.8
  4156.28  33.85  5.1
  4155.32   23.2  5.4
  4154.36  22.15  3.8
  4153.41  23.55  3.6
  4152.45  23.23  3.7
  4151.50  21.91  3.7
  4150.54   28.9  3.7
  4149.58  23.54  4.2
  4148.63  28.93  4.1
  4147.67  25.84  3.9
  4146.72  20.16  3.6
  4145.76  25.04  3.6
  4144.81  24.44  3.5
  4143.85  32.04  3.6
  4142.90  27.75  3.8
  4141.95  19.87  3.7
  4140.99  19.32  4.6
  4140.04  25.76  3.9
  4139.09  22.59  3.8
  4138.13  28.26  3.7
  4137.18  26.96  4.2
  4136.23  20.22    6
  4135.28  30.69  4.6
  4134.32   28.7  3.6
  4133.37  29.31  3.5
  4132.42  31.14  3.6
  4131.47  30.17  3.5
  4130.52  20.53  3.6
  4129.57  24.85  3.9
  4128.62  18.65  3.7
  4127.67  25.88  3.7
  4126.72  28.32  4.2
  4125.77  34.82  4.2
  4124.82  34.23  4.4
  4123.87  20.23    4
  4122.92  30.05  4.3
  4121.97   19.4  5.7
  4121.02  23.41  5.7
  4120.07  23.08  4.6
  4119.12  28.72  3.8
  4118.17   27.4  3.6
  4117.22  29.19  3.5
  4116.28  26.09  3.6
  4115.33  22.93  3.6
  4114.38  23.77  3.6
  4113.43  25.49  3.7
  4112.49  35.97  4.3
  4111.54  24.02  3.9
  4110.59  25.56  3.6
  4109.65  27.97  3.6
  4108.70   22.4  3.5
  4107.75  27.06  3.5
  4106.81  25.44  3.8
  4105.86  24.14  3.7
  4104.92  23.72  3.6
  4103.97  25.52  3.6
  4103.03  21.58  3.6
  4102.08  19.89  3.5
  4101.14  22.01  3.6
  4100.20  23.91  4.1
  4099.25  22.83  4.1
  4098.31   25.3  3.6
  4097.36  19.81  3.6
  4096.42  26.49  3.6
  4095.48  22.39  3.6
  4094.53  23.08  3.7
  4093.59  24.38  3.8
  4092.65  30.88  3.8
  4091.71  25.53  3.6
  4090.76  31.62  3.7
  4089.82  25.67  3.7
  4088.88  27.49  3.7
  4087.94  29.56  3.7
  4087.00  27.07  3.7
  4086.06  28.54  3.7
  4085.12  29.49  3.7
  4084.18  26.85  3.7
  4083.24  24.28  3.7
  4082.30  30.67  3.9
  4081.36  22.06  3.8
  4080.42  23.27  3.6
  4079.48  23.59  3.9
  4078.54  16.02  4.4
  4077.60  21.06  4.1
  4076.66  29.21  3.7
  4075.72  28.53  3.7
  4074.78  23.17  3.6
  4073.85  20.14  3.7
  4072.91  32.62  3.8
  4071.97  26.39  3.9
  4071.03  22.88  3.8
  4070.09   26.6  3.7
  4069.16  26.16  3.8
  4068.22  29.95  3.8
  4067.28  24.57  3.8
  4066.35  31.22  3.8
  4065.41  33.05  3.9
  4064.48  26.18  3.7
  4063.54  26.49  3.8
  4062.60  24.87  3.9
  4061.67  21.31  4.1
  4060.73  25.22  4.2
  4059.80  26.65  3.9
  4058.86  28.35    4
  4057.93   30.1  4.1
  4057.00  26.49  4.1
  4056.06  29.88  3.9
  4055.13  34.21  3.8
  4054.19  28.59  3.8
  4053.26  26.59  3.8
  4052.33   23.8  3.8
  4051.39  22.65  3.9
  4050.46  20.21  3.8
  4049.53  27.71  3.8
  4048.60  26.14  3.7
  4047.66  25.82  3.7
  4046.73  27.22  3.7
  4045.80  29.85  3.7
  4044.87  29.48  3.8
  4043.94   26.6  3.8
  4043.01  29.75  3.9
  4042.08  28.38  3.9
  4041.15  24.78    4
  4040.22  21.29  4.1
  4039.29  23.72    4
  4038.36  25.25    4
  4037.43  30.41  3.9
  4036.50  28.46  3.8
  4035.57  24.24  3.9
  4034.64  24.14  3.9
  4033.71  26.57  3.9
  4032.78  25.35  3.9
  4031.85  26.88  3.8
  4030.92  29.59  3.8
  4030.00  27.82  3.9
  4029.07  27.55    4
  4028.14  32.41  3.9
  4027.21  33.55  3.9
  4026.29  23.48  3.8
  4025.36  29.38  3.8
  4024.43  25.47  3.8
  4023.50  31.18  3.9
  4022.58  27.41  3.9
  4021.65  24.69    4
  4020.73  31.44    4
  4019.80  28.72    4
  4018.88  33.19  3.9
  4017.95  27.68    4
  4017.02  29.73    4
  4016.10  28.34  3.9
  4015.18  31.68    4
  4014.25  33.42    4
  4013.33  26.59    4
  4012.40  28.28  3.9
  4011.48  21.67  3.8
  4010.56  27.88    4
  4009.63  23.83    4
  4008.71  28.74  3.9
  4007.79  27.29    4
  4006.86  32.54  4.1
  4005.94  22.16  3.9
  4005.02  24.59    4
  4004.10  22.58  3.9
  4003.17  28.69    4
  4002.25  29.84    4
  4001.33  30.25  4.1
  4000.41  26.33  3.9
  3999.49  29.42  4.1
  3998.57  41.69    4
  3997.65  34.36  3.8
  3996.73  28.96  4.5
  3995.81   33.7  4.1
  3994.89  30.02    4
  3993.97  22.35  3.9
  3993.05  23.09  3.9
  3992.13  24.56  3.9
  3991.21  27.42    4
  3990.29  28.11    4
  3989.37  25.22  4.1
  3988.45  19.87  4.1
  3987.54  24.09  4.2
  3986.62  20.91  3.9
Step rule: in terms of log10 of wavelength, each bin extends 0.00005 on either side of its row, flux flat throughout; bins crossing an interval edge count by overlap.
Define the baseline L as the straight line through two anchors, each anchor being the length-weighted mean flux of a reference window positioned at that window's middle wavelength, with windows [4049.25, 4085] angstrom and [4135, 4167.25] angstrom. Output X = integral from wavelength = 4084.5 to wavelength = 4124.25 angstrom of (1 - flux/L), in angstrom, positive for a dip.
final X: 0.6 angstrom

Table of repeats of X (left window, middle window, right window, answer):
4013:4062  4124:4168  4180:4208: 1.2 angstrom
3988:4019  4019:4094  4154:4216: 1.8 angstrom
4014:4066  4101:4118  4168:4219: 1.2 angstrom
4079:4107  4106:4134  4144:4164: -1.0 angstrom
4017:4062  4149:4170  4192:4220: 1.0 angstrom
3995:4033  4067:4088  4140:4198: 1.5 angstrom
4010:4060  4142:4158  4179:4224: 0.9 angstrom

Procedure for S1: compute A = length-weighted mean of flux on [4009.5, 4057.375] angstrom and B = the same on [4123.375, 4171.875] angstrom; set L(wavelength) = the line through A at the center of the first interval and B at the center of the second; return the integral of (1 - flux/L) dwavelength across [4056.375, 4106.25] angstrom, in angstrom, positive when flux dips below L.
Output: 2.3 angstrom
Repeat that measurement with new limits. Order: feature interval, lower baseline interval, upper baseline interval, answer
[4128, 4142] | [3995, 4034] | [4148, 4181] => 0.6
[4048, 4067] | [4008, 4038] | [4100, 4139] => 0.2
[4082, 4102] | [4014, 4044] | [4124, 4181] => 0.8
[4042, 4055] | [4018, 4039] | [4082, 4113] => 0.3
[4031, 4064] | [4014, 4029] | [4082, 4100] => 2.0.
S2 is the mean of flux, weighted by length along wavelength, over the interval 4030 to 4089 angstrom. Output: 26.5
